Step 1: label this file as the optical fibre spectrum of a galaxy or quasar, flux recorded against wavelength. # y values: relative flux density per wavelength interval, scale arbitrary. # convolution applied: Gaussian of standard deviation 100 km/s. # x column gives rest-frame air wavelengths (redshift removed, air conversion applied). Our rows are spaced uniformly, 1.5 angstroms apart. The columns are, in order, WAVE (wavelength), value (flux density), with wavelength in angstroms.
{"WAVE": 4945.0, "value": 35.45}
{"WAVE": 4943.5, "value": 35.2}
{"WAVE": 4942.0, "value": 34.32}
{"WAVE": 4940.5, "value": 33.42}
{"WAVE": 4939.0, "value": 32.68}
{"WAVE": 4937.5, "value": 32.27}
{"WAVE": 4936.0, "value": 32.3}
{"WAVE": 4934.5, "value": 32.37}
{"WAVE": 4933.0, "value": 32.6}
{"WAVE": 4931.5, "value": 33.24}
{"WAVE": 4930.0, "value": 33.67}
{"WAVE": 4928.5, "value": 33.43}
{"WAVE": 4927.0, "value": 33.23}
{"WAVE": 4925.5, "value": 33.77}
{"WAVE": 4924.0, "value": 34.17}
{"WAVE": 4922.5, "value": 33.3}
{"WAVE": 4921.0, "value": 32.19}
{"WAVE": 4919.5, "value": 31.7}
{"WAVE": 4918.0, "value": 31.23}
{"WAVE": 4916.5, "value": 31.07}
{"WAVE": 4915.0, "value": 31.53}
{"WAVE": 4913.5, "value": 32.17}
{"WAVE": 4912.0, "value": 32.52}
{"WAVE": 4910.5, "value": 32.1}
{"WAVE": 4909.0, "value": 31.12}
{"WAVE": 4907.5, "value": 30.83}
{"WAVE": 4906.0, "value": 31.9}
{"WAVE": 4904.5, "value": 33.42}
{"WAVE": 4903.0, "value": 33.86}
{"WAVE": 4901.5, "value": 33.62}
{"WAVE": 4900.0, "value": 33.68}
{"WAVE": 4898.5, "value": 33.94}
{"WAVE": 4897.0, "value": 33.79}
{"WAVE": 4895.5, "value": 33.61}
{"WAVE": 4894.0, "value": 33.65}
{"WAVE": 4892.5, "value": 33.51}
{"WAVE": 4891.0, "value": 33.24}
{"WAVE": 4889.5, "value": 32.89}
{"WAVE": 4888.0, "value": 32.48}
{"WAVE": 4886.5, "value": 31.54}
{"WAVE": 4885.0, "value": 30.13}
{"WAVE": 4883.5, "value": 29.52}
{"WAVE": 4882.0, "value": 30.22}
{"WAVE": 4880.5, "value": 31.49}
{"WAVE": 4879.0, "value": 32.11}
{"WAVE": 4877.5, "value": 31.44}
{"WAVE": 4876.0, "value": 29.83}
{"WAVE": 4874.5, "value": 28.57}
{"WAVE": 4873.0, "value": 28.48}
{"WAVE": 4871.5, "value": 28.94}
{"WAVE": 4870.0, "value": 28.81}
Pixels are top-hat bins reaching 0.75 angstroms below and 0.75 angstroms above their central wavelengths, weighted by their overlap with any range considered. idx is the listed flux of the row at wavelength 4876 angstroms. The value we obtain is 29.83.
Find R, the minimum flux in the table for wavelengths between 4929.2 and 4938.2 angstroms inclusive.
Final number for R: 32.27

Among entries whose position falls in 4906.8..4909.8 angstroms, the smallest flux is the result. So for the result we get 30.83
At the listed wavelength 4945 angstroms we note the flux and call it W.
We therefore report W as 35.45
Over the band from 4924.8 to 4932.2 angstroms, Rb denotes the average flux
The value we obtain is 33.5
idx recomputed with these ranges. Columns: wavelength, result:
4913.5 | 32.17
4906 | 31.9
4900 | 33.68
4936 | 32.3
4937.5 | 32.27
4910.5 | 32.1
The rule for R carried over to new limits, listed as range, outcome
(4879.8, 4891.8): 29.52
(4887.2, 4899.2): 32.48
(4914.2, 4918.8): 31.07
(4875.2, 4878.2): 29.83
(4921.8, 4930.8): 33.23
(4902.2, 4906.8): 31.9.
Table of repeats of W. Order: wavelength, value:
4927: 33.23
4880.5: 31.49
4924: 34.17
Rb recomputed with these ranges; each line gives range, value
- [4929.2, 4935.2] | 33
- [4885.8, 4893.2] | 32.7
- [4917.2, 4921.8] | 31.7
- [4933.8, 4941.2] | 32.6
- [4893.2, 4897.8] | 33.7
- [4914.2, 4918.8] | 31.3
